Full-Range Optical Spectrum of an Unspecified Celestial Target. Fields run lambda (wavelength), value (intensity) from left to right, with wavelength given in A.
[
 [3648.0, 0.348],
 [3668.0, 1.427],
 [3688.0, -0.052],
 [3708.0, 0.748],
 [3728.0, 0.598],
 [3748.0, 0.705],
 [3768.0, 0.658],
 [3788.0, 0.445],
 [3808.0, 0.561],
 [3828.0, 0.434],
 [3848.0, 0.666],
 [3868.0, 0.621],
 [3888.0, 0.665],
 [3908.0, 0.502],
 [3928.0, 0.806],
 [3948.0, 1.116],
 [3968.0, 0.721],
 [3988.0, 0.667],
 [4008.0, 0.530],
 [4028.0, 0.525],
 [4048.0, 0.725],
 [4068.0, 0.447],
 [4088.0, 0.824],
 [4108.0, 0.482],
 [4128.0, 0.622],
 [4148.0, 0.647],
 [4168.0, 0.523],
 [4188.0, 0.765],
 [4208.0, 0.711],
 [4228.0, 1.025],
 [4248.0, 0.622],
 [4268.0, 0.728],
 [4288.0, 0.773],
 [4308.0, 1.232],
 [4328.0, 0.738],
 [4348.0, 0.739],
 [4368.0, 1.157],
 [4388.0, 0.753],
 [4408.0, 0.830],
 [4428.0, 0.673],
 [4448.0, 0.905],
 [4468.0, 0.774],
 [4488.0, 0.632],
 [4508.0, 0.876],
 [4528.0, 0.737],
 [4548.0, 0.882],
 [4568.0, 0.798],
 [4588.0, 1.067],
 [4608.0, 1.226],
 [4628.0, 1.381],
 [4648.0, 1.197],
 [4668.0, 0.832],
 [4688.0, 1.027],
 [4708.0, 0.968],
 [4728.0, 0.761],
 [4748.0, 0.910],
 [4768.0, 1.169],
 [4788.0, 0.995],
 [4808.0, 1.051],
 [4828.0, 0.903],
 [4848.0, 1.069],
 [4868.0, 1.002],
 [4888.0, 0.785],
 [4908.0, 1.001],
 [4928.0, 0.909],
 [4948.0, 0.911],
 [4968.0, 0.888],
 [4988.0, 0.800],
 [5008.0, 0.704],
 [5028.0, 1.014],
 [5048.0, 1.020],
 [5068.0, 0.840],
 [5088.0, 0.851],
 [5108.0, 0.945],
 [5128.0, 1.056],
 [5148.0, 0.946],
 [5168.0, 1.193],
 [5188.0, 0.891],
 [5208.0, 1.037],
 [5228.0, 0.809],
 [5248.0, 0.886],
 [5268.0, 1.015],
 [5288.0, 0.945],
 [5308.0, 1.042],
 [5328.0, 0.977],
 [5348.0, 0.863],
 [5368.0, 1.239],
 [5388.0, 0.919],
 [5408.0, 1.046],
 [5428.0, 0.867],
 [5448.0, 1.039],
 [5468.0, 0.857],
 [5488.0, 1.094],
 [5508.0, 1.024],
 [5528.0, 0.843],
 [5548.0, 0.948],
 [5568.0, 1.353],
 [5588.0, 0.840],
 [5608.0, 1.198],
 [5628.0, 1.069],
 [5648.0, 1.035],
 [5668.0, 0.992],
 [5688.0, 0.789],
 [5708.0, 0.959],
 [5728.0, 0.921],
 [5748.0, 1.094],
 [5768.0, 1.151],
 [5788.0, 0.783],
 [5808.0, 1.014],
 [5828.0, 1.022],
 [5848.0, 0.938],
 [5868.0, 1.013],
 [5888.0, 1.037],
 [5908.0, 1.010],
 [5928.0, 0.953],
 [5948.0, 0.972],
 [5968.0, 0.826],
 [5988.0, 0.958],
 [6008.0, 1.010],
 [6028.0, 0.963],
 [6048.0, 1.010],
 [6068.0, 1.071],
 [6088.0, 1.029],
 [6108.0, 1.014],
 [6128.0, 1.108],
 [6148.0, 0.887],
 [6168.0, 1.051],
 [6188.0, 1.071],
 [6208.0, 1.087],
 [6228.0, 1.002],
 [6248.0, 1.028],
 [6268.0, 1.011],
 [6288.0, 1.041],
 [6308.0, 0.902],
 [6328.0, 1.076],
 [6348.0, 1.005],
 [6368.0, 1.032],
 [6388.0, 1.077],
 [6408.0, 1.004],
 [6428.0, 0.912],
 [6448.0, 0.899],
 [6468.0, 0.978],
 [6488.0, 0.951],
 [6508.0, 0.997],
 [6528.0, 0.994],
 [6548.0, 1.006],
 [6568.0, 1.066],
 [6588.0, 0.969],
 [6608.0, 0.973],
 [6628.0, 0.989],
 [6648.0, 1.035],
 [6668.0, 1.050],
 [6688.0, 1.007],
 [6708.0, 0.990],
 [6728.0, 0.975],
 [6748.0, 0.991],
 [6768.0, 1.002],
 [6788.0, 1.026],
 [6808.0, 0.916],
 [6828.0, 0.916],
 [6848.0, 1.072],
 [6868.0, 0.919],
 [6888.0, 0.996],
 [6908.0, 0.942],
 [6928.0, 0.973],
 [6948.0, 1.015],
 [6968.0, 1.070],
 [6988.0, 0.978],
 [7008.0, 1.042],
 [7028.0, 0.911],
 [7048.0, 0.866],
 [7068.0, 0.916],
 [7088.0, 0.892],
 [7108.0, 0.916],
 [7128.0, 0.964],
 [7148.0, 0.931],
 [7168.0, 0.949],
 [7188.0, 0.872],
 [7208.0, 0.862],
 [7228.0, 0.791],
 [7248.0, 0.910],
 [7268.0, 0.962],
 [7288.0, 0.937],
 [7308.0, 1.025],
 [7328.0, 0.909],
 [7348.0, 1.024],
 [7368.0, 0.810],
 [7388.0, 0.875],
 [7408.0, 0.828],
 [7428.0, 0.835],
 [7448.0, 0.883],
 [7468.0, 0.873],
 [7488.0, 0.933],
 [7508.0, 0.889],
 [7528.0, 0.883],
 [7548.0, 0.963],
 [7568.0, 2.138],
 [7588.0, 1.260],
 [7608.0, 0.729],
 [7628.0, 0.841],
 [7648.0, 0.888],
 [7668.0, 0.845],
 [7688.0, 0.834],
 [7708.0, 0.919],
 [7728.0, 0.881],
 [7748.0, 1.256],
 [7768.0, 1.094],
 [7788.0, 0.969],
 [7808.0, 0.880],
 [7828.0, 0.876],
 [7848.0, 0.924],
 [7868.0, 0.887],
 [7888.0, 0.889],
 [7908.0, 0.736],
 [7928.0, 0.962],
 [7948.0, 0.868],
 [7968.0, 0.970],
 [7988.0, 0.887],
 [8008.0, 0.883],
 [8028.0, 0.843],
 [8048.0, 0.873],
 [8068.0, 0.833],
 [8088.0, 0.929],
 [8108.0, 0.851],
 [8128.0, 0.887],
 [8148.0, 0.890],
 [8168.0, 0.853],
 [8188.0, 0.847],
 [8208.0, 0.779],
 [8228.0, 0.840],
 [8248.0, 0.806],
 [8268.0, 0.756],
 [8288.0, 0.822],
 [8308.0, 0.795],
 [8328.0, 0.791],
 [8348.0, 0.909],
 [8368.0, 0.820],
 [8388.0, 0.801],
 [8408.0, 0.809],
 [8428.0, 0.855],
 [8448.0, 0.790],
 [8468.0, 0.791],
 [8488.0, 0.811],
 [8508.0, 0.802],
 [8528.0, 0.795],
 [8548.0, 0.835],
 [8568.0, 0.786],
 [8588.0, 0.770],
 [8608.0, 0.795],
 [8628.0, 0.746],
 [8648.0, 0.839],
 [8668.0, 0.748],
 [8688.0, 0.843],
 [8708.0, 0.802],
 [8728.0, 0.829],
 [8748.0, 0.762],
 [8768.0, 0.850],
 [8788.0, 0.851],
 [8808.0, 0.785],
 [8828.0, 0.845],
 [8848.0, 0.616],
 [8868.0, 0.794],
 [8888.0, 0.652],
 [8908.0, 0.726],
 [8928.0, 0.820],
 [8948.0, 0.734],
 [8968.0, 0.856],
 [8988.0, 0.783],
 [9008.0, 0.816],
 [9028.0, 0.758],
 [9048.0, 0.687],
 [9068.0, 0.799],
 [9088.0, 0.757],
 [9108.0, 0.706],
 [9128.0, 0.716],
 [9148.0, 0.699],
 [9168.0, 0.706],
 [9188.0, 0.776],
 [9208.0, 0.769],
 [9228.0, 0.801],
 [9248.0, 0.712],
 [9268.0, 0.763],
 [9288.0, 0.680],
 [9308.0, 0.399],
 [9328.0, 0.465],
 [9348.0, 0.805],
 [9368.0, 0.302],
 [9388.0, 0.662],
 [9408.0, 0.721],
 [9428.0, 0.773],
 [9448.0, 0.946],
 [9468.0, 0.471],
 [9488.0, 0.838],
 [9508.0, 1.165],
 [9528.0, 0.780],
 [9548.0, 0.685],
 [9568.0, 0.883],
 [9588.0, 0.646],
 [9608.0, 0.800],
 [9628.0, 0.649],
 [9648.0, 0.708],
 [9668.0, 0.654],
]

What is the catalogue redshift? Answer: 0.15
